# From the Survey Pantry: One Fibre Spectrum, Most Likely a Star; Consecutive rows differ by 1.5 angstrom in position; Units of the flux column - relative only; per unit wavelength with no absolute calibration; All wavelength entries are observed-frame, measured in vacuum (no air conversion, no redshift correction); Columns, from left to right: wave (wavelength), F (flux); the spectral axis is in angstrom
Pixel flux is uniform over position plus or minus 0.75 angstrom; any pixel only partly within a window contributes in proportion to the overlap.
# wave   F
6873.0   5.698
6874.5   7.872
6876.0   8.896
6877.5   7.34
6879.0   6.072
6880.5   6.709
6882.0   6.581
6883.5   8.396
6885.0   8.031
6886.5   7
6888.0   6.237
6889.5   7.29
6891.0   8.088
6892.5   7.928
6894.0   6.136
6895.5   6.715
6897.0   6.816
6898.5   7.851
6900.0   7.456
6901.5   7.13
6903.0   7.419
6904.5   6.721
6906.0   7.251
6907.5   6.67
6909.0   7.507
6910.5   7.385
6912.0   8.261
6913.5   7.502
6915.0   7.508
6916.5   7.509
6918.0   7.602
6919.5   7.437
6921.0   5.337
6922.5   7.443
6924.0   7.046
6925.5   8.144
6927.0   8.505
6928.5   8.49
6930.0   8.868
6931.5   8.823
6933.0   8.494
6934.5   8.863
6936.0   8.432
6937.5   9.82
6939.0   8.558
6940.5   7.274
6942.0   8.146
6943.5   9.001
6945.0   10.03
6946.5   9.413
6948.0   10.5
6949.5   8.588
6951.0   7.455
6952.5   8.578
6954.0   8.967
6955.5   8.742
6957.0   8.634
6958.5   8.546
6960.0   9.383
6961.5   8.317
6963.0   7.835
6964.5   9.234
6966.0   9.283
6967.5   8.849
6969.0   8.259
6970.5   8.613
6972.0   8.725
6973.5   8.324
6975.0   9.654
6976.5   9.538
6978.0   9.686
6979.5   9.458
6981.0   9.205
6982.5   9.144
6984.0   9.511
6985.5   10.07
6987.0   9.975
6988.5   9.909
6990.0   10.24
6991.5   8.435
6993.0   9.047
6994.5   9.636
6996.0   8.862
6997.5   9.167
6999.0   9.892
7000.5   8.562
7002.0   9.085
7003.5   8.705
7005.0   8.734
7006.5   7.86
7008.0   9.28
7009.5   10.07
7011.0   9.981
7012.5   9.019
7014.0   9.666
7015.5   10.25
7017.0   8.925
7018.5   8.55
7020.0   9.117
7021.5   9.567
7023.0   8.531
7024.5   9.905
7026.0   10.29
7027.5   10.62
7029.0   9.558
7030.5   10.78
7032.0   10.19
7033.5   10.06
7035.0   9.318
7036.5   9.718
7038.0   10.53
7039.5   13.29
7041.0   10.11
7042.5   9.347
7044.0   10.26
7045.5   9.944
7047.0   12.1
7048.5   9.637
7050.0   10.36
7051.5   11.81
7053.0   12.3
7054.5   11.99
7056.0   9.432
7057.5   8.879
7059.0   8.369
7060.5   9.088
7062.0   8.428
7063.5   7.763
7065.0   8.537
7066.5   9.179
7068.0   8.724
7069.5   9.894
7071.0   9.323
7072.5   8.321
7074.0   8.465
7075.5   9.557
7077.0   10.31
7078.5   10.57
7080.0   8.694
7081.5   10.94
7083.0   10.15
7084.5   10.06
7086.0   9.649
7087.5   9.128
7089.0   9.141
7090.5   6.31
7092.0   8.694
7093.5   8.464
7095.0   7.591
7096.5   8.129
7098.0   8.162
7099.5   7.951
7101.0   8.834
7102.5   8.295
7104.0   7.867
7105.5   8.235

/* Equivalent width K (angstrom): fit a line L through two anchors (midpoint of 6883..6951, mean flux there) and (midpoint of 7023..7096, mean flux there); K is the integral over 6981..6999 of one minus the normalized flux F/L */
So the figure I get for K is -1.4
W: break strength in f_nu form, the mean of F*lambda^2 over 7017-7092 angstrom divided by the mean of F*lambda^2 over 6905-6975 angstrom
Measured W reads 1.21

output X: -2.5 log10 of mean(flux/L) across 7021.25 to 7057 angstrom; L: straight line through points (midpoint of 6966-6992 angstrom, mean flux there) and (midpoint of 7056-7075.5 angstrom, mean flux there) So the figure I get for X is -0.16 mag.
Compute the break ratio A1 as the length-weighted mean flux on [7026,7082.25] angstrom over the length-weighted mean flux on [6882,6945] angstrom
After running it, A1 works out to 1.29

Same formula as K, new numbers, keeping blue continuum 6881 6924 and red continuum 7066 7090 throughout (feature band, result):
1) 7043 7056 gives -2.6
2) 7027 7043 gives -2.5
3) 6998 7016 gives -1.4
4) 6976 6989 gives -2.1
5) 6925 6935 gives -1.3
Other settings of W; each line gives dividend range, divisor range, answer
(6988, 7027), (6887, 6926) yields 1.32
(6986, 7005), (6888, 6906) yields 1.33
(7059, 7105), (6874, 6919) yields 1.28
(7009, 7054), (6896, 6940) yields 1.35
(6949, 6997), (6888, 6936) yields 1.22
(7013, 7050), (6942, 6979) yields 1.15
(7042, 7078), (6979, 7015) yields 1.06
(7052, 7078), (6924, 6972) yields 1.11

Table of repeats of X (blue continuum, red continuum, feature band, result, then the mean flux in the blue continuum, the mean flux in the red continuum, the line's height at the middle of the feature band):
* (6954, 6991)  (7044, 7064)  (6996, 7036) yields 0.02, 9.12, 10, 9.62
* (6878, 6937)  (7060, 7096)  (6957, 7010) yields -0.12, 7.49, 9.03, 8.18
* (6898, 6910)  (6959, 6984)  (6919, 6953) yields -0.04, 7.24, 8.98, 8.07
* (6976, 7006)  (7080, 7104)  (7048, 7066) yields -0.09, 9.33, 8.74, 8.94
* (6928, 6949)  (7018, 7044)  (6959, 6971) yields 0.06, 8.91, 9.99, 9.22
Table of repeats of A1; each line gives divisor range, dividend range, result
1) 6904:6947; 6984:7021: 1.16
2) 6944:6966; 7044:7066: 1.11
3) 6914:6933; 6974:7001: 1.22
